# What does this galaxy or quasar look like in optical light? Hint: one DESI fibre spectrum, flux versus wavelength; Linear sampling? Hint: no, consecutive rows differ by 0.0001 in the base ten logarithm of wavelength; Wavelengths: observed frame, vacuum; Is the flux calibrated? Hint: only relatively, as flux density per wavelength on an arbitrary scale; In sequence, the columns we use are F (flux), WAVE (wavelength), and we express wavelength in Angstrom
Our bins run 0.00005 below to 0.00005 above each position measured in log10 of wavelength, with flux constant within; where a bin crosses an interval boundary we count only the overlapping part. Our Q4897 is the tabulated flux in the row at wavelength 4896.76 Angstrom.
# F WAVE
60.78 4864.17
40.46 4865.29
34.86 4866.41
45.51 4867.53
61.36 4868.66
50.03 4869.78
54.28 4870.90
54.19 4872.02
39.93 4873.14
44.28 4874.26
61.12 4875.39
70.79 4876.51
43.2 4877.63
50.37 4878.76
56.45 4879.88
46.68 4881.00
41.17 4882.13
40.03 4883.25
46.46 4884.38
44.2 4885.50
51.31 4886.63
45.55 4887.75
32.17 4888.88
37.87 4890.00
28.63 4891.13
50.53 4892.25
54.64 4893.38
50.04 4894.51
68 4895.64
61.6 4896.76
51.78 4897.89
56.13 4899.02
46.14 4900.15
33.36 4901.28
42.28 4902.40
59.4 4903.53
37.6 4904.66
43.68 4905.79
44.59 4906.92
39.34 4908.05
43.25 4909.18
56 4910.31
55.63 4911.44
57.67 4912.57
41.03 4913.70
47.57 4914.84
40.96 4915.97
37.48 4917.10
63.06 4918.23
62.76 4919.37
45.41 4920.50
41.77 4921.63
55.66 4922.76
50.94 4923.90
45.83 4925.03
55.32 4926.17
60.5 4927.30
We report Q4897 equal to 61.6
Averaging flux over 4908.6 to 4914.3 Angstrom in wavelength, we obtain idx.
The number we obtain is 50.6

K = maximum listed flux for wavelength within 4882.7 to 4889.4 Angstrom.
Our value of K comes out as 51.31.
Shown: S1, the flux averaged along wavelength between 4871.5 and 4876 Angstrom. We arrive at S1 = 50.1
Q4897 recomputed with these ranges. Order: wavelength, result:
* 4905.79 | 43.68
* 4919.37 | 62.76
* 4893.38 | 54.64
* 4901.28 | 33.36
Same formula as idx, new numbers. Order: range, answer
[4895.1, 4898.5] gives 60.4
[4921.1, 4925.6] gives 48.6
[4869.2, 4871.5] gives 52.4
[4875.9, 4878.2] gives 57.1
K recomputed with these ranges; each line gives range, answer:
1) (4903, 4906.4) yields 59.4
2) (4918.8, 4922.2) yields 62.76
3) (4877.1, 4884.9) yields 56.45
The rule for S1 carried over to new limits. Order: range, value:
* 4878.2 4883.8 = 47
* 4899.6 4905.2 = 43.8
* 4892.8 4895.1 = 52.3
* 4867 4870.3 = 52.3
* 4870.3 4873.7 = 49.6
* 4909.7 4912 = 55.6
